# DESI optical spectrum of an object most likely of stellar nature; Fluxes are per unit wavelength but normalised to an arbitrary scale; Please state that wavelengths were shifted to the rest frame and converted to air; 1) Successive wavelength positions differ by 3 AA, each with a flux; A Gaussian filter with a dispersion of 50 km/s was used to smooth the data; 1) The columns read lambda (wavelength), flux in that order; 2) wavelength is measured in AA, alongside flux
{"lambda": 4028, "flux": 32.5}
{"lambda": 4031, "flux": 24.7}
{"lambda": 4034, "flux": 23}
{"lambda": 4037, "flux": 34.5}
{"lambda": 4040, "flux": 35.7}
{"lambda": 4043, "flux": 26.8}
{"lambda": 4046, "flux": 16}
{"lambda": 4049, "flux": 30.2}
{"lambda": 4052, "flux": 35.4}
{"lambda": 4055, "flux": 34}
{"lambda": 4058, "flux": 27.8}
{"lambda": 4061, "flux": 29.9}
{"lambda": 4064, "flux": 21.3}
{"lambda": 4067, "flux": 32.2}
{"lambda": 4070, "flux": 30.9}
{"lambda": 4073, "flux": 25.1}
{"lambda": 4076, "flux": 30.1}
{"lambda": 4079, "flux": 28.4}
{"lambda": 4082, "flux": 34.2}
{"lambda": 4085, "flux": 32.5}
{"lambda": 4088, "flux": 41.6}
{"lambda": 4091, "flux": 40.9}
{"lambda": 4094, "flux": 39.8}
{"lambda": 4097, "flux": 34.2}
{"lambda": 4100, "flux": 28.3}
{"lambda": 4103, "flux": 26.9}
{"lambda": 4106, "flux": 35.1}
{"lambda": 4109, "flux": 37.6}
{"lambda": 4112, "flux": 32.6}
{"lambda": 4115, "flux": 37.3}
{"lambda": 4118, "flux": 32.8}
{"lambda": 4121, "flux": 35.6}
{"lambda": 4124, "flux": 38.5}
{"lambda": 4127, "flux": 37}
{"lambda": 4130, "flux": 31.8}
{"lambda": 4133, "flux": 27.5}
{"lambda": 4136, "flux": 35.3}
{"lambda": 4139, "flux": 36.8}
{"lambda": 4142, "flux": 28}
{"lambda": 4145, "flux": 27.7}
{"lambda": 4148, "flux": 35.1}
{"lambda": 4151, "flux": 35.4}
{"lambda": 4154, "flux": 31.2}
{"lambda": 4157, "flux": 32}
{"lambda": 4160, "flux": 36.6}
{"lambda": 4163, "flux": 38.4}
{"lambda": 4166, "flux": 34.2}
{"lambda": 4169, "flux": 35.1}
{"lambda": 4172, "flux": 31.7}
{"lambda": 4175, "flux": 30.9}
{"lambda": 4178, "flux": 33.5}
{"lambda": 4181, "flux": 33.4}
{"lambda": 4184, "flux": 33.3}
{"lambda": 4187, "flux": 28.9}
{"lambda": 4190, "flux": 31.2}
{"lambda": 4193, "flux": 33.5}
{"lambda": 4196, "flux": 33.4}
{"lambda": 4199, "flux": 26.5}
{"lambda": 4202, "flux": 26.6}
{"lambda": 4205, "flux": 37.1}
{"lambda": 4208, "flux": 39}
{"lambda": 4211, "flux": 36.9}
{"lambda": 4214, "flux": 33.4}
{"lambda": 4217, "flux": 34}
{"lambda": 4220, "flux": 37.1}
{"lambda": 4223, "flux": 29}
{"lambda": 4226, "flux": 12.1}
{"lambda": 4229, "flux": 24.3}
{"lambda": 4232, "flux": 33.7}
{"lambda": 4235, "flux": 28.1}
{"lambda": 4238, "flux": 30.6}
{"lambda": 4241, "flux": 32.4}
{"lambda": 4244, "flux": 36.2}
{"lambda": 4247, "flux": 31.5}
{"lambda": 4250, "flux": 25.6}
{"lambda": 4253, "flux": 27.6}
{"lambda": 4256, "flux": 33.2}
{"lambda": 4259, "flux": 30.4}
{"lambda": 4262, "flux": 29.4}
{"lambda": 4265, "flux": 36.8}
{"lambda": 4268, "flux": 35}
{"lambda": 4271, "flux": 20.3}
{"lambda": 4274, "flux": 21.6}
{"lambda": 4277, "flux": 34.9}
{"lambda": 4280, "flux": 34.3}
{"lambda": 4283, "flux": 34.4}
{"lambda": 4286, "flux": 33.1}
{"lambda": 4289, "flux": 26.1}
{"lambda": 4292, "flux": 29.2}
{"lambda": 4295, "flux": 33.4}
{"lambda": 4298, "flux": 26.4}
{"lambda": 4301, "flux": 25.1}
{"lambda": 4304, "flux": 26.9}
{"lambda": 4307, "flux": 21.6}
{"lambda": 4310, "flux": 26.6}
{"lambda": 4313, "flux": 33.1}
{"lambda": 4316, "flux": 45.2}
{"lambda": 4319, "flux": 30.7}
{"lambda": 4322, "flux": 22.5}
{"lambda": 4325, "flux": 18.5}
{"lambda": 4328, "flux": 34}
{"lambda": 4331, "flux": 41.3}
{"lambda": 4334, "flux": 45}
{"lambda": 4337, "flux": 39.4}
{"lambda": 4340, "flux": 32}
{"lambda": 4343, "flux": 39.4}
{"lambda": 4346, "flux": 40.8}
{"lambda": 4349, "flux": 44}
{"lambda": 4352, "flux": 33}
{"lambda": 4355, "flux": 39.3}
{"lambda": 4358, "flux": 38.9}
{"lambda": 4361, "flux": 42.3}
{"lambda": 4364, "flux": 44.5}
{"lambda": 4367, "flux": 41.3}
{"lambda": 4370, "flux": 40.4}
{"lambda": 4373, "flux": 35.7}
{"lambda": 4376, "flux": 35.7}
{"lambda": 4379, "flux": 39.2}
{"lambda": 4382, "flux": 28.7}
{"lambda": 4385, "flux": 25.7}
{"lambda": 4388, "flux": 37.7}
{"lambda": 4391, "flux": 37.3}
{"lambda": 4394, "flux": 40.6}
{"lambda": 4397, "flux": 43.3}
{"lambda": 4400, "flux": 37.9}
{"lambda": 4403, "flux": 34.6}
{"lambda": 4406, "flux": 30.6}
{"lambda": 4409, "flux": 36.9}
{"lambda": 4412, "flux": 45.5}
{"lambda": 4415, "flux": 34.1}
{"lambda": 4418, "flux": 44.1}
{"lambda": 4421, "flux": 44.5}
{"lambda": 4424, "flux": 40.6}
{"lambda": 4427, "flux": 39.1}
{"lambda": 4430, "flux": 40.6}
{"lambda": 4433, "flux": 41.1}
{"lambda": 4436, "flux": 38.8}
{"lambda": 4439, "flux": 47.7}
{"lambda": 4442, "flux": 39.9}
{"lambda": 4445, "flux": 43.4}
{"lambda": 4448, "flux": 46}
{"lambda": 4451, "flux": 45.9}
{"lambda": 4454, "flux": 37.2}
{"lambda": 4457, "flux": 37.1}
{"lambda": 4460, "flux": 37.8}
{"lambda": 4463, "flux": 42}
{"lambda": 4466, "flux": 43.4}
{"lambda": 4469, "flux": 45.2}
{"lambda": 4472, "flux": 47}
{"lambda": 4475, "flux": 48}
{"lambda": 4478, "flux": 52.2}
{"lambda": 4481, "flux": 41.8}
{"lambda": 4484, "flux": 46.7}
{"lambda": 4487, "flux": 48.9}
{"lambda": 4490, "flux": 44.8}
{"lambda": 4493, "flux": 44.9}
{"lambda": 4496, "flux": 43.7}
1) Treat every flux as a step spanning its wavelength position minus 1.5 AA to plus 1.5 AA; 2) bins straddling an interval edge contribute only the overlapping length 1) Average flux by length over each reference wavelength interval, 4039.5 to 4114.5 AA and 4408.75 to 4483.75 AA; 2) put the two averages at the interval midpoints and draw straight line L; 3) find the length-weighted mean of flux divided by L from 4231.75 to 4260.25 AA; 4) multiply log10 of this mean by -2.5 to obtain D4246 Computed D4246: 0.186 mag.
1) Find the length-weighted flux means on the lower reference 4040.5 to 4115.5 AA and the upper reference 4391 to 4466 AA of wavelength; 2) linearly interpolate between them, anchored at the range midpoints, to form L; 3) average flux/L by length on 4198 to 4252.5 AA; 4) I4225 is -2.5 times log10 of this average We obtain 0.15 mag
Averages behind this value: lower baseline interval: 31.5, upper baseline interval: 40.4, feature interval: 30.8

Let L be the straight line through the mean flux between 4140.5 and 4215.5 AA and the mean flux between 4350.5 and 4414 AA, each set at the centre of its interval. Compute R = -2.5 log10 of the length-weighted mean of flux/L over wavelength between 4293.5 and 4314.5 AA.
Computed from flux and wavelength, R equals 0.28 mag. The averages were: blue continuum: 32.9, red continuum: 37.5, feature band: 27.6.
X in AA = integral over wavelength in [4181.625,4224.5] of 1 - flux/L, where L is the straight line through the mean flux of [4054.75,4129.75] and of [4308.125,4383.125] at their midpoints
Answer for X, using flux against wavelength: 2.00 AA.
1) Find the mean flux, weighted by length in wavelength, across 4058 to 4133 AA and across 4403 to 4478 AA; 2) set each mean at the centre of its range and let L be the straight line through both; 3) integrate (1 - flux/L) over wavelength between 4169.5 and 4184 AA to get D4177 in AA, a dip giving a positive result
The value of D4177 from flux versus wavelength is 0.9 AA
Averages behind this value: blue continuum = 32.9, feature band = 32.7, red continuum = 41.6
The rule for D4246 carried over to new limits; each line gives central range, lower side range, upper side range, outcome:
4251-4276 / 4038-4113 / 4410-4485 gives 0.26 mag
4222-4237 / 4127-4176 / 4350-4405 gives 0.33 mag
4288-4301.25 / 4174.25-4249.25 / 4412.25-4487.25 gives 0.24 mag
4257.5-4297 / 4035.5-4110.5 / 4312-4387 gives 0.15 mag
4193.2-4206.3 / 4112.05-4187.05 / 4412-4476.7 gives 0.13 mag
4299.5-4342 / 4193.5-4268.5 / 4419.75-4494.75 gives 0.14 mag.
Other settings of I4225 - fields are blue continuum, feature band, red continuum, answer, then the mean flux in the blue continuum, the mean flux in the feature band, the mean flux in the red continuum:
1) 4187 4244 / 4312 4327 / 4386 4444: 0.18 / 31.1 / 30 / 39.6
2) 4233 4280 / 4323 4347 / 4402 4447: -0.03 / 30.4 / 35.9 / 40.2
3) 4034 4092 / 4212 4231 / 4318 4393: 0.18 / 30.6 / 28.7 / 36.4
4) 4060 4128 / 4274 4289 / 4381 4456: 0.15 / 33.2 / 32.1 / 39.3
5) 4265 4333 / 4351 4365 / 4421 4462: -0.14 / 30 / 39.7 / 41.3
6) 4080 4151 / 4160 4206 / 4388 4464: 0.09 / 34.2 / 32.6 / 40.2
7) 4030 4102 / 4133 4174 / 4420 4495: 0.01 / 30.7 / 33.4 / 43.4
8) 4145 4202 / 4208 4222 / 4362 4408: -0.06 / 32.7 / 35.5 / 36.9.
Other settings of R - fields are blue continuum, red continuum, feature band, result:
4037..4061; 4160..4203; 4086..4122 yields -0.143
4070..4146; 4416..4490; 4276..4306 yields 0.268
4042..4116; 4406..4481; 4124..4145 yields 0.012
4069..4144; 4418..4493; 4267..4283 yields 0.282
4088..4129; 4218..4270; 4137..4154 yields 0.044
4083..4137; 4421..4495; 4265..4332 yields 0.303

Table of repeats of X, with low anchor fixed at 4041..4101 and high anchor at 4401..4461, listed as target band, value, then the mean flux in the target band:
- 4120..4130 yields -1.20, 36.3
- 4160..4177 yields -0.37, 34.3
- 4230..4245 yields 1.49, 31.8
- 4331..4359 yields -0.84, 39.2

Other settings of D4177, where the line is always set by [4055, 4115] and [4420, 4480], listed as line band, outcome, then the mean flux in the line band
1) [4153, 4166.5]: -0.1 AA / 34.6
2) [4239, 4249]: 1.1 AA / 32.8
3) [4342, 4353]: 0.1 AA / 39.6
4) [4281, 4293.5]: 2.4 AA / 30.8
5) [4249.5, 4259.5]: 2.1 AA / 29.4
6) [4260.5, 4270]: 1.1 AA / 33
